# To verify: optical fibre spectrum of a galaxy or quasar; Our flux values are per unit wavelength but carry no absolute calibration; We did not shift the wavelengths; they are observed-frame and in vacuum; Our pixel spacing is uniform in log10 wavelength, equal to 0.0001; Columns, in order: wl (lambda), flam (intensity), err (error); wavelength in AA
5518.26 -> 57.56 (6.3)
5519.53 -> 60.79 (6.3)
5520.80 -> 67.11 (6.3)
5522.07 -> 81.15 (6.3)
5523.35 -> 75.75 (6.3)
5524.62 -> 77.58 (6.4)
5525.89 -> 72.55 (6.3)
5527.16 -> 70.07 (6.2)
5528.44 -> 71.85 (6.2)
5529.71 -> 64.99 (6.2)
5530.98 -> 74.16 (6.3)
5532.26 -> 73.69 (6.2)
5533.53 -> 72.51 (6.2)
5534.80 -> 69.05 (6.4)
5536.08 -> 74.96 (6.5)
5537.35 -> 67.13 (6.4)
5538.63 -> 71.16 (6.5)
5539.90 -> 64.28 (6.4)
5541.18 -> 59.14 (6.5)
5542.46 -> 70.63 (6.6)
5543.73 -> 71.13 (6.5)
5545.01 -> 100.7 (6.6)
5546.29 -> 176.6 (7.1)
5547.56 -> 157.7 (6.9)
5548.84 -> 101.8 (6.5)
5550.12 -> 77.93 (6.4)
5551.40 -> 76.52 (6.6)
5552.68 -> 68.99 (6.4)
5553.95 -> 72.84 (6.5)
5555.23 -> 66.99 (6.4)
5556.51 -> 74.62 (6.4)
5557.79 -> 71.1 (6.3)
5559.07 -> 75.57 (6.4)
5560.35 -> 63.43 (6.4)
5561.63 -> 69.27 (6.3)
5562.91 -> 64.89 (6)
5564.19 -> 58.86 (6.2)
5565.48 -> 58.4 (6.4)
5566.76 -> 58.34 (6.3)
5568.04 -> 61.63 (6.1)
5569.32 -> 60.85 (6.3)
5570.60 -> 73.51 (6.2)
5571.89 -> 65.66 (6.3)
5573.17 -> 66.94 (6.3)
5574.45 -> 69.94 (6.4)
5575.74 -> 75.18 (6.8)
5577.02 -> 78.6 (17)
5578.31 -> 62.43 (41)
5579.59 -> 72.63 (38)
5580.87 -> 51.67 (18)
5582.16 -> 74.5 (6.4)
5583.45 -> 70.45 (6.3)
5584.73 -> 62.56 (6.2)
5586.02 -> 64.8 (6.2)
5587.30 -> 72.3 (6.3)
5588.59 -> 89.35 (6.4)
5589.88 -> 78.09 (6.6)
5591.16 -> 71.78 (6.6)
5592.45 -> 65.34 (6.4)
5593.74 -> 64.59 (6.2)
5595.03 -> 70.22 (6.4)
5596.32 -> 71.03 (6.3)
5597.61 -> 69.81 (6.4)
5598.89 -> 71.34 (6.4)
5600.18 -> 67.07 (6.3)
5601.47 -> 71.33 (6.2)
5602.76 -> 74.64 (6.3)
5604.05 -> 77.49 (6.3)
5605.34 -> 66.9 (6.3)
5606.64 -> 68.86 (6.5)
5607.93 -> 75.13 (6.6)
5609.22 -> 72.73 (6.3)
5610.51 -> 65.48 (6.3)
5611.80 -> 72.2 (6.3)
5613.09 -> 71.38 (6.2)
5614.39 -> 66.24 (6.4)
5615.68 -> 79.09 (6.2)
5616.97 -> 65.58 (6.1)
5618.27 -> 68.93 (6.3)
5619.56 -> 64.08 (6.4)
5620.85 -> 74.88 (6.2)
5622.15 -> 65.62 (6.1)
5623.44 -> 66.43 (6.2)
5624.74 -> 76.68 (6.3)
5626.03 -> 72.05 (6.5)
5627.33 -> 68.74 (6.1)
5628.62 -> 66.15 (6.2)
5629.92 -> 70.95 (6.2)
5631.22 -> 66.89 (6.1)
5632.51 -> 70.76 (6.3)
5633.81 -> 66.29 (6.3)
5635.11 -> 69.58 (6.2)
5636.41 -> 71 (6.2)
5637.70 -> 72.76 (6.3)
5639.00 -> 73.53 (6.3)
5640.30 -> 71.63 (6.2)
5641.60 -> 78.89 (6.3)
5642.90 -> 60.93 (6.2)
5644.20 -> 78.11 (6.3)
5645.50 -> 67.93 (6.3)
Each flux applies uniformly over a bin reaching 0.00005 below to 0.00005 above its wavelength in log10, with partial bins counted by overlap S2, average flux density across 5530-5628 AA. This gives 73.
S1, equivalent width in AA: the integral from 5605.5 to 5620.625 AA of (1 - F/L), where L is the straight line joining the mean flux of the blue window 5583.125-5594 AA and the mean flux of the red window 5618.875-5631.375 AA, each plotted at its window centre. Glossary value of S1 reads 0.0 AA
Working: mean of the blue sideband 71.3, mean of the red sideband 69.3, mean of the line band 70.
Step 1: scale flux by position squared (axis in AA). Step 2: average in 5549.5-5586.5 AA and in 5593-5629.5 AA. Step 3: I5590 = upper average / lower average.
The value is 1.05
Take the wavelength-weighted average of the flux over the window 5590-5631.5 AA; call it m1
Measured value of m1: 70.1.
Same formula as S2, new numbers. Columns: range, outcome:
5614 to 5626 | 70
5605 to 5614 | 70.3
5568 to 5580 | 69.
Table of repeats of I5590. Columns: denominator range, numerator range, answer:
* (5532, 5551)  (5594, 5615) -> 0.83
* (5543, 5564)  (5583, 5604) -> 0.84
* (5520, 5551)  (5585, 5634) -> 0.89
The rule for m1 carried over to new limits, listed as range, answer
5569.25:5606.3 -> 70.2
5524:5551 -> 82.8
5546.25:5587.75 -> 73.6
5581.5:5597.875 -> 71.1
